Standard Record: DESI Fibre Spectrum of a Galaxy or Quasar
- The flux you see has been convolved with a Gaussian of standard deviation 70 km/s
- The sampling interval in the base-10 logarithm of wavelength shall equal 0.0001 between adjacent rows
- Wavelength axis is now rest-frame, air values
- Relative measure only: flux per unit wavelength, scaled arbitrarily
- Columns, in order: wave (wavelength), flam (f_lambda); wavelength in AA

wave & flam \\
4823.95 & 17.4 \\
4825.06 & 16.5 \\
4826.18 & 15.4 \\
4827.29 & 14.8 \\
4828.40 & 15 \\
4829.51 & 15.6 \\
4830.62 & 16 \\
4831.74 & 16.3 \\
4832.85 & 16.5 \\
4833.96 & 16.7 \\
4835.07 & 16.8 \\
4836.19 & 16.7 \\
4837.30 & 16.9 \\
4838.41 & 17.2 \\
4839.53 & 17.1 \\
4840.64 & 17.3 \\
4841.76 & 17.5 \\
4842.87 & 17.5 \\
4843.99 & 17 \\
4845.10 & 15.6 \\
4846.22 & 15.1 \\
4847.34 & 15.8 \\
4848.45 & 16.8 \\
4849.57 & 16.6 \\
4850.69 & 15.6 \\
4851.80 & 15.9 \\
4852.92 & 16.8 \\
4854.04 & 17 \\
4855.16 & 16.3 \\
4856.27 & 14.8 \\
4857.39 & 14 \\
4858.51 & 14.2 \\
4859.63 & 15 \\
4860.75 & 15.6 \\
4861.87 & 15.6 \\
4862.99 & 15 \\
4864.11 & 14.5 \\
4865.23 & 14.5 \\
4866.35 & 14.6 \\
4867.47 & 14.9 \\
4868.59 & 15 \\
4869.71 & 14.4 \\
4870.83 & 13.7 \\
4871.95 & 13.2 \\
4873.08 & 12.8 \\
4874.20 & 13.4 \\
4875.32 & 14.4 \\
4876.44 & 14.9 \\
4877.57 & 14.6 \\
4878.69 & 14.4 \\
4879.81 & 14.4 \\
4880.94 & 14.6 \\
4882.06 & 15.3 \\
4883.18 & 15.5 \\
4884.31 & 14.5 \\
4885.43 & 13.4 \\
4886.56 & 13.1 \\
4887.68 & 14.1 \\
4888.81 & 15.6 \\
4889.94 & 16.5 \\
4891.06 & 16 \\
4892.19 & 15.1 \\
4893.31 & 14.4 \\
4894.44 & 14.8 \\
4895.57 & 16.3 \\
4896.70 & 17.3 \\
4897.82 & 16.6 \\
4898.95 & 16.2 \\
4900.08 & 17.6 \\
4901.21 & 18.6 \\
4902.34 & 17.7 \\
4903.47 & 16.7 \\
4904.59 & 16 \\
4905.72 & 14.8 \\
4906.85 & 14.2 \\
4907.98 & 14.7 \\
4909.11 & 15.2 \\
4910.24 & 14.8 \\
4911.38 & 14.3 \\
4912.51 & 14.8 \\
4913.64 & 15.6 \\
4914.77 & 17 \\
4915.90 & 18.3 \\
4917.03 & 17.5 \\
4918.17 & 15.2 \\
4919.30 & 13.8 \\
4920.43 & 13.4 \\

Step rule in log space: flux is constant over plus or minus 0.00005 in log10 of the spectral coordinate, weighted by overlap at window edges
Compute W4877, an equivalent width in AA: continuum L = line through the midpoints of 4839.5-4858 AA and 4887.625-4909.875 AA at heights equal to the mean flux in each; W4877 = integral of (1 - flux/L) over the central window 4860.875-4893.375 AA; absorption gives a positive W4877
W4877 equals 3.0 AA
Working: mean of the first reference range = 16.2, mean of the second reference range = 16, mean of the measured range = 14.6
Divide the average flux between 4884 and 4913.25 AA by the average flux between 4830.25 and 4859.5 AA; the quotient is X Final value 1.0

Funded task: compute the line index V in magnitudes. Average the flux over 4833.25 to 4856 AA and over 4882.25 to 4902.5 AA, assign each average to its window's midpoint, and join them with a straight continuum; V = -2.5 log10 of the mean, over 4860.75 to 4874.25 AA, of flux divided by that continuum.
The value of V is 0.13 mag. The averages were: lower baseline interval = 16.6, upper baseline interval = 15.7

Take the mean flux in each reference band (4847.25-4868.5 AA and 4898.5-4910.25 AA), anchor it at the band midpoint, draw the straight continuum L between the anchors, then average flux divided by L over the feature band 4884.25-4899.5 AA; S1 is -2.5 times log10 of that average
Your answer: 0.04 mag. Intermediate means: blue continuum 15.4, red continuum 16.1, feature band 15.3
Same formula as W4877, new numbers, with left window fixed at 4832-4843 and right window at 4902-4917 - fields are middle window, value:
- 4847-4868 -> 1.5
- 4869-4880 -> 1.6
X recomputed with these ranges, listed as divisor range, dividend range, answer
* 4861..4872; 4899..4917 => 1.10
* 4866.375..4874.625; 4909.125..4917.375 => 1.14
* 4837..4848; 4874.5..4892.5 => 0.88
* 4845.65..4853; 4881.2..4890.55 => 0.92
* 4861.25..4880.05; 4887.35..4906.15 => 1.12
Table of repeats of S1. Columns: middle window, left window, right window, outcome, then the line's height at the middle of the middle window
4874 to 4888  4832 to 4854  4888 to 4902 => 0.137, 16.3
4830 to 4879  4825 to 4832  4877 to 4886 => -0.034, 15.1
